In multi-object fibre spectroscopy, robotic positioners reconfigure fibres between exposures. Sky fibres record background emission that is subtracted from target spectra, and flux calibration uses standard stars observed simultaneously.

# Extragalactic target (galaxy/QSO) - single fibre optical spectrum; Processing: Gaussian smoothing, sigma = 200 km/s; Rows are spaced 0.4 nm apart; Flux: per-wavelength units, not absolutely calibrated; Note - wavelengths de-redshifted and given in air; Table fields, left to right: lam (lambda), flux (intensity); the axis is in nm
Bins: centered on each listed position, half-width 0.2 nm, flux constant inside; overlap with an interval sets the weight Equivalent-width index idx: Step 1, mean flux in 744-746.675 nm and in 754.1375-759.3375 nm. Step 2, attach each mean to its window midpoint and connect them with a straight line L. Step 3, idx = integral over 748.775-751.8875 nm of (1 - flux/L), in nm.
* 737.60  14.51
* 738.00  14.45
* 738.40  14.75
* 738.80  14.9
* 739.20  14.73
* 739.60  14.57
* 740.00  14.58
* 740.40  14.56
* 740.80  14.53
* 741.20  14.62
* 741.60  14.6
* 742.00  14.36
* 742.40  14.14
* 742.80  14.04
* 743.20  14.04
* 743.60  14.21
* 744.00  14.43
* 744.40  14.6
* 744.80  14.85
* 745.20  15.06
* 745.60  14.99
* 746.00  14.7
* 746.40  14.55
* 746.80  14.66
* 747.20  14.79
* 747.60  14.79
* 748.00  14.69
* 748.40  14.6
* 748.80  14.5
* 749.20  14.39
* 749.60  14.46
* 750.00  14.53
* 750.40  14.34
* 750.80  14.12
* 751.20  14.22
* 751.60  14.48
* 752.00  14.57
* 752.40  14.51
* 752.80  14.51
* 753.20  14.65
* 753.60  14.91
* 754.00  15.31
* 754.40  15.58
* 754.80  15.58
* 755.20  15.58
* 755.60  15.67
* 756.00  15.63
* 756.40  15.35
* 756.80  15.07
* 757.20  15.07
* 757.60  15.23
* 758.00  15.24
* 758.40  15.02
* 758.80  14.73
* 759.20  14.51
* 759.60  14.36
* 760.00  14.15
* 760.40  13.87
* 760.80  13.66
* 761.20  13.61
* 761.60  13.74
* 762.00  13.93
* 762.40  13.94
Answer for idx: 0.12 nm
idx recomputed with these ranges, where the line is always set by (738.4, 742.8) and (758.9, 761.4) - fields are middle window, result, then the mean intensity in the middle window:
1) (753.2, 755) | -0.13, 15.3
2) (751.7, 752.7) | -0.02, 14.5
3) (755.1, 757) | -0.17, 15.5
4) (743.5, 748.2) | -0.09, 14.7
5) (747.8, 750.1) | -0.03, 14.5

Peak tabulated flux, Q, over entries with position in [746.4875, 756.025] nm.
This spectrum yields 15.67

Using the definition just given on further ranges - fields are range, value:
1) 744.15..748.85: 15.06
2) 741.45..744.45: 14.6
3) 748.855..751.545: 14.53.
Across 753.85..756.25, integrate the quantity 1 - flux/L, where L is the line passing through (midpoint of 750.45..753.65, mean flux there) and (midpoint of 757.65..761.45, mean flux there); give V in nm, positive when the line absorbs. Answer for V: -0.19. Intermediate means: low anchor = 14.5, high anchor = 14.4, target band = 15.6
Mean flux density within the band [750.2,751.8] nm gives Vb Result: 14.3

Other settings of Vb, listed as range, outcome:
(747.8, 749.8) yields 14.5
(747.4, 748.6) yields 14.7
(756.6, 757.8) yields 15.1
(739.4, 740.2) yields 14.6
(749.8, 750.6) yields 14.4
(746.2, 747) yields 14.6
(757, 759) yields 15.1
